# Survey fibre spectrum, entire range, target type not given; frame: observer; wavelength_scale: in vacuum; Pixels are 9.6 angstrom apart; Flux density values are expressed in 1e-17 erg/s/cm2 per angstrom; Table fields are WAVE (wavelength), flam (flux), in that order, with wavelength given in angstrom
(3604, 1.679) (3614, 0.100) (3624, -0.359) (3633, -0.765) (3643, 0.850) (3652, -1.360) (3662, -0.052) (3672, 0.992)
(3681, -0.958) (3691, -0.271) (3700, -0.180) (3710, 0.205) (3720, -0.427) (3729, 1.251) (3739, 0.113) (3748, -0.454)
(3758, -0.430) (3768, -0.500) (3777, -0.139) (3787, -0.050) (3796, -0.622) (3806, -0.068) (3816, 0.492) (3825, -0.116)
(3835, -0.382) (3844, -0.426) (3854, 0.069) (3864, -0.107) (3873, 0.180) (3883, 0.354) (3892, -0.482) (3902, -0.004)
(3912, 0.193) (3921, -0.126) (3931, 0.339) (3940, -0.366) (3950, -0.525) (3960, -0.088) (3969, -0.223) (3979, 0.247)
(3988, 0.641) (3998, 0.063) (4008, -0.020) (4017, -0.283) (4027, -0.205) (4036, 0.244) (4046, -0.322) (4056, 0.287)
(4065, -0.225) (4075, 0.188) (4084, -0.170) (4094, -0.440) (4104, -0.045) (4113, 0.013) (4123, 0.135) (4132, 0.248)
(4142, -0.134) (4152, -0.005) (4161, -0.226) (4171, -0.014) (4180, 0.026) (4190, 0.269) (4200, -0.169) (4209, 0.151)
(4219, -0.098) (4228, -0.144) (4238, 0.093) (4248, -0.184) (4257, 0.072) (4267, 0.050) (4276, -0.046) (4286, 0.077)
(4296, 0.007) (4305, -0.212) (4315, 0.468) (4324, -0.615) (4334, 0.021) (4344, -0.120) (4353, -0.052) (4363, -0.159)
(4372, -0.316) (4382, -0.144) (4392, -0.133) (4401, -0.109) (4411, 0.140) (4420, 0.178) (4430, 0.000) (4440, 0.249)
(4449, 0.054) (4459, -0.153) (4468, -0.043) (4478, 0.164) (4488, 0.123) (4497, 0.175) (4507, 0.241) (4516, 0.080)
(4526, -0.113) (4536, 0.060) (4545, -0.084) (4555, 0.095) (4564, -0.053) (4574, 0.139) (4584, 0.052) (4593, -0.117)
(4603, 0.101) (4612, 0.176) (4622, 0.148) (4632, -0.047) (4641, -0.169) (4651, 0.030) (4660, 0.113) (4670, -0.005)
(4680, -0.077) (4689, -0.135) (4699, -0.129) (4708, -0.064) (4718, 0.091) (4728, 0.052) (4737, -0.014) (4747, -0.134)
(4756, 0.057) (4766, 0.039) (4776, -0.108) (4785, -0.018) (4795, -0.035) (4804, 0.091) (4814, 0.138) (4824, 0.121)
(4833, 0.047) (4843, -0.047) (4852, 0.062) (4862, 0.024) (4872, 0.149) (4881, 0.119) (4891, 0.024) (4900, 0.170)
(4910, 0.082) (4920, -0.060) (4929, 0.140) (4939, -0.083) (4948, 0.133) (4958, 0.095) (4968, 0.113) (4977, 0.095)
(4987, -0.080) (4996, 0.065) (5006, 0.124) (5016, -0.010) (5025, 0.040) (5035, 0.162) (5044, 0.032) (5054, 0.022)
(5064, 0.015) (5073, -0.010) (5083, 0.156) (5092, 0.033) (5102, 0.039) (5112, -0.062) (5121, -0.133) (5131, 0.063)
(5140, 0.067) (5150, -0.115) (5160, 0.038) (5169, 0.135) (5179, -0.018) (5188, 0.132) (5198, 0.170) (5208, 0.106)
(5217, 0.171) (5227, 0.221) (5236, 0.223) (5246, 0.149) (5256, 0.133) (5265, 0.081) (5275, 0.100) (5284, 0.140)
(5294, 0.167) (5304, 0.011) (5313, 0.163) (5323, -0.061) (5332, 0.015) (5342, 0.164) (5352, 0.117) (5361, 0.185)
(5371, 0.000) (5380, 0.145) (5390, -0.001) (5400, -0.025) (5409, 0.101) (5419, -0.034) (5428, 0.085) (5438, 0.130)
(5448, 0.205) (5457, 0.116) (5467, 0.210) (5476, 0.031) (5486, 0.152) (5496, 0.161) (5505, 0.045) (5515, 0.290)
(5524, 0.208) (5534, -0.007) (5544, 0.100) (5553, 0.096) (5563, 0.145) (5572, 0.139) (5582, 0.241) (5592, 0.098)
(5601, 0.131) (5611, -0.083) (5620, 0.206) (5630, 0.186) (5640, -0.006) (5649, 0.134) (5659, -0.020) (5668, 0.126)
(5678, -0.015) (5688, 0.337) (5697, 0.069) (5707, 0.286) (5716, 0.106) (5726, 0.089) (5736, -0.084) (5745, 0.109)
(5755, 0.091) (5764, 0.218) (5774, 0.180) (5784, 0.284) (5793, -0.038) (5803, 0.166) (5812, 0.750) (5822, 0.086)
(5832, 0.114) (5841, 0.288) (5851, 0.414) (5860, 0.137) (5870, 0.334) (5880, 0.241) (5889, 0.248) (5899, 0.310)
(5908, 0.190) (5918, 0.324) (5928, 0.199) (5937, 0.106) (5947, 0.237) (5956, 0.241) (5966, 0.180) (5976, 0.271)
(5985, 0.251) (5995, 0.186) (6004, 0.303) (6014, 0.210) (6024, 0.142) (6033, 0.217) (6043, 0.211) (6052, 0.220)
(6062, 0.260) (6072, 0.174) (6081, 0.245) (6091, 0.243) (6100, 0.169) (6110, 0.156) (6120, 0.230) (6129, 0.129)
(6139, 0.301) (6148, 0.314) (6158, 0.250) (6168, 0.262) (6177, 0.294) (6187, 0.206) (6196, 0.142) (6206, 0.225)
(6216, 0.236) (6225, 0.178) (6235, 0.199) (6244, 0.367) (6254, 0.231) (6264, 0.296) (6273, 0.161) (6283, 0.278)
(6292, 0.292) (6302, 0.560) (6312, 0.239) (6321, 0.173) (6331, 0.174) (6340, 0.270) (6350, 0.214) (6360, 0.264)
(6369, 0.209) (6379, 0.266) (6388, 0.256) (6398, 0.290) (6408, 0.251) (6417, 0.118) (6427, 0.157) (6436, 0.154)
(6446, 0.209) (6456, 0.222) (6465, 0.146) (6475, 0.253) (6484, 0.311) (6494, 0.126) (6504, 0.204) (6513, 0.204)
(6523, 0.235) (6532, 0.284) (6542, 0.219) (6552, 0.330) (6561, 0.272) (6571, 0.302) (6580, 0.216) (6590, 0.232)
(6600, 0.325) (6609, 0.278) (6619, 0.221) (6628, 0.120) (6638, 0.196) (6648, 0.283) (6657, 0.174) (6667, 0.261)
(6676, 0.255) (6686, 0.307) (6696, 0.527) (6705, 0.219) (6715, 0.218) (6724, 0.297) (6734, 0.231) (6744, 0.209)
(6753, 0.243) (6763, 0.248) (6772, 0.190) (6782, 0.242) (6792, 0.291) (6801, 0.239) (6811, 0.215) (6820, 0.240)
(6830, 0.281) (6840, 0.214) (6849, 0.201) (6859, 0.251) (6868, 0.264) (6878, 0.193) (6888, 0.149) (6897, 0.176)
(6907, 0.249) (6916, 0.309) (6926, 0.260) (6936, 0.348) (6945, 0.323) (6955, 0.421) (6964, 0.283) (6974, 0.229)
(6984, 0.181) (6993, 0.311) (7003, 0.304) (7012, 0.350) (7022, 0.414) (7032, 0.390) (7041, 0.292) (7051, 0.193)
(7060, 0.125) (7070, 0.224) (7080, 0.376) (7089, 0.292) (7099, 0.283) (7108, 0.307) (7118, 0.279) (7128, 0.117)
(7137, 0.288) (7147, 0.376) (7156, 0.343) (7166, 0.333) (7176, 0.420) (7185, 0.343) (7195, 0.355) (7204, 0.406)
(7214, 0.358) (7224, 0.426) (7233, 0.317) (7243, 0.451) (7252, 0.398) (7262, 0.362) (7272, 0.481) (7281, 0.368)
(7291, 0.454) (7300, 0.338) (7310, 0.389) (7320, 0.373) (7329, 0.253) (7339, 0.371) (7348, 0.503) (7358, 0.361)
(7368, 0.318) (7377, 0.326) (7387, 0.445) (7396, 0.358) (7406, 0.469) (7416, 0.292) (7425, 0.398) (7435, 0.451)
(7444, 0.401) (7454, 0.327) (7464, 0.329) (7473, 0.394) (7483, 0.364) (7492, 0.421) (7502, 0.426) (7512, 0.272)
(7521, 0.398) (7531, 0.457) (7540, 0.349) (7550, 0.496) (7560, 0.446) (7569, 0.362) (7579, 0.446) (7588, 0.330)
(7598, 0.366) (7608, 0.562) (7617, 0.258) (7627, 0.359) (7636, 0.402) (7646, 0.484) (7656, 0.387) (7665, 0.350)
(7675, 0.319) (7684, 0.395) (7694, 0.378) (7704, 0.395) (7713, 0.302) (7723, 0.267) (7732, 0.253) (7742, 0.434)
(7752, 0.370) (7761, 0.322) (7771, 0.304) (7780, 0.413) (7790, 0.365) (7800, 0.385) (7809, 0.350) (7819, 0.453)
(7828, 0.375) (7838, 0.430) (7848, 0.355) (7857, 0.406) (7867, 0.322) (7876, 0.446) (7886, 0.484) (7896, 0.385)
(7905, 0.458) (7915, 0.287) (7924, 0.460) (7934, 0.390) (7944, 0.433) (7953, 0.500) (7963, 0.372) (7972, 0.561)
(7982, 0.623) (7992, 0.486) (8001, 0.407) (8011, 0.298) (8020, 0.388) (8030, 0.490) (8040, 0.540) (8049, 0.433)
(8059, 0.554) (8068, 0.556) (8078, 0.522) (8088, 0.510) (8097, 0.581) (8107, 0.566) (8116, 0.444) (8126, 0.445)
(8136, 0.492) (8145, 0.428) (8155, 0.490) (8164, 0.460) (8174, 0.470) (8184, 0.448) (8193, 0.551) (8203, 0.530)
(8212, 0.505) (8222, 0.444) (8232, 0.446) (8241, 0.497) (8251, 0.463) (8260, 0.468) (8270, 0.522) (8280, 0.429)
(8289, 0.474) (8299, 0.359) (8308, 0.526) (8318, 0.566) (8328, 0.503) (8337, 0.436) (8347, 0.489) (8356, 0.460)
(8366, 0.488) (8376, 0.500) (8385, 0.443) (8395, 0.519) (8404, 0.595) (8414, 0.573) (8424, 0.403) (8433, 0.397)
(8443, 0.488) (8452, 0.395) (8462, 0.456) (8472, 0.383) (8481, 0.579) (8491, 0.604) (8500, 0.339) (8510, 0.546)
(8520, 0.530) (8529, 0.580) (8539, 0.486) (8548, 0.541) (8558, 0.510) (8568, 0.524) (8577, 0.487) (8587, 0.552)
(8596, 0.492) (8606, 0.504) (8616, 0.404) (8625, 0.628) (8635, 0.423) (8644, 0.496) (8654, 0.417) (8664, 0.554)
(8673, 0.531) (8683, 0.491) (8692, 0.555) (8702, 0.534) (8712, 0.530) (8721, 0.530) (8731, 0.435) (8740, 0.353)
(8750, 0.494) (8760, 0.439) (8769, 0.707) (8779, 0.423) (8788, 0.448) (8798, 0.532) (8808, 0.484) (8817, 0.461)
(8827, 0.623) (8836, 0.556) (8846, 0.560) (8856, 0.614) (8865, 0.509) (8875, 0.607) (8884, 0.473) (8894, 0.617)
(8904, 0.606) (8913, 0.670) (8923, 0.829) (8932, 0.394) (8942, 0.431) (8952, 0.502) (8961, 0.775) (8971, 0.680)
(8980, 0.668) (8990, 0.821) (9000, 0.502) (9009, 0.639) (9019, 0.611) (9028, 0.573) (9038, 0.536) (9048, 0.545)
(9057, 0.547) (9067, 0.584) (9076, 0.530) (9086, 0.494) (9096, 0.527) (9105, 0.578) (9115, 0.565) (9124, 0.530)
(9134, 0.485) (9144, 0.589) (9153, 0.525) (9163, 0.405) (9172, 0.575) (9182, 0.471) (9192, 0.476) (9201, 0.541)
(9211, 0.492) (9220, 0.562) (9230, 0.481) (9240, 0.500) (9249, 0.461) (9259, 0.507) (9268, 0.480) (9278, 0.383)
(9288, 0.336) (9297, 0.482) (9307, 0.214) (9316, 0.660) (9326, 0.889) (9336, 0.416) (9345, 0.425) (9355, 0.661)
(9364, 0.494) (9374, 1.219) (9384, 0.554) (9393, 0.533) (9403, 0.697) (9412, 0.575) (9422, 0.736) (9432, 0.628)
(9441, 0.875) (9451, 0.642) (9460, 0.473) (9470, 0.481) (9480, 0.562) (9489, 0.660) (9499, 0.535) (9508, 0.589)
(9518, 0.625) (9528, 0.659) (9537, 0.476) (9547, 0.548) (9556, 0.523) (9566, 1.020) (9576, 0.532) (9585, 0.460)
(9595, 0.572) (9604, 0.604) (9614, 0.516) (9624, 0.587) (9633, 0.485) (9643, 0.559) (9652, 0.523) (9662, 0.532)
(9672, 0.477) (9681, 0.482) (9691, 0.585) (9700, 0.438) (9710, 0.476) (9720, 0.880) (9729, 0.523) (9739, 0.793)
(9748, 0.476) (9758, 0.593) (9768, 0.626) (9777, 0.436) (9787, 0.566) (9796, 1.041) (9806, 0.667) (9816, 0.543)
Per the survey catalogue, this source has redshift 0.79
